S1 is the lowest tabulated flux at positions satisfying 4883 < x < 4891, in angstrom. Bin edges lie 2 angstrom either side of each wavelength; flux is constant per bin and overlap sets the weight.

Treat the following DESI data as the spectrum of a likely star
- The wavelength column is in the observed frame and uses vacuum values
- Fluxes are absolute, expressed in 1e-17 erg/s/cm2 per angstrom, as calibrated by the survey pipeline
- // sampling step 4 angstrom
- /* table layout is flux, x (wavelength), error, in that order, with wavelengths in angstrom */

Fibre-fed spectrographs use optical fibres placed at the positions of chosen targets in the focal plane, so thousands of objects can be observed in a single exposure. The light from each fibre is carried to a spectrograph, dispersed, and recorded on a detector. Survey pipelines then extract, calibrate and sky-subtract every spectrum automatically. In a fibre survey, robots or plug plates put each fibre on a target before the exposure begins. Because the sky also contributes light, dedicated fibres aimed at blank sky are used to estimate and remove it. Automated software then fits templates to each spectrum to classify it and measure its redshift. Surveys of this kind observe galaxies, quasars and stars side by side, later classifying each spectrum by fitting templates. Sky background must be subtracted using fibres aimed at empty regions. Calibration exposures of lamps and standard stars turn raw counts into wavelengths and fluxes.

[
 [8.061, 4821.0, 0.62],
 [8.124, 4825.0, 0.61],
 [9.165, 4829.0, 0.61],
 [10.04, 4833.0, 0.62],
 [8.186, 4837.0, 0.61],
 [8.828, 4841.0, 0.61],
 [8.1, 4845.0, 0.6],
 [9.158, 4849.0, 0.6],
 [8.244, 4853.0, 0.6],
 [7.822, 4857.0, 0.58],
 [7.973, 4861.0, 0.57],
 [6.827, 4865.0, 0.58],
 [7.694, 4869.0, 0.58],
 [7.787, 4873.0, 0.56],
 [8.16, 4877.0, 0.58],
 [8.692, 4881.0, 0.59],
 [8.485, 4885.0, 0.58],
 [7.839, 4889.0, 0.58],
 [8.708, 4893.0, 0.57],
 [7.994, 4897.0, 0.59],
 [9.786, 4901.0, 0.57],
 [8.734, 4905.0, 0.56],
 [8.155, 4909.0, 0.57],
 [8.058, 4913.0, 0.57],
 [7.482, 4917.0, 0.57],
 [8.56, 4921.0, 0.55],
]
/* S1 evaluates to 7.839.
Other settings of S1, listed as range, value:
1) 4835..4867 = 6.827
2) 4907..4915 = 8.058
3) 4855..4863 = 7.822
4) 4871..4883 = 7.787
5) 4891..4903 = 7.994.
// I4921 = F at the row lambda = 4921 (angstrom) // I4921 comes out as 8.56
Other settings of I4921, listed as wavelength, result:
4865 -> 6.827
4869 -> 7.694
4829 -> 9.165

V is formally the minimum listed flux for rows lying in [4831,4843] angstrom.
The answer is 8.186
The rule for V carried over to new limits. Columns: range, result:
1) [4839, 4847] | 8.1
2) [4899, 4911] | 8.155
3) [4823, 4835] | 8.124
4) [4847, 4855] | 8.244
